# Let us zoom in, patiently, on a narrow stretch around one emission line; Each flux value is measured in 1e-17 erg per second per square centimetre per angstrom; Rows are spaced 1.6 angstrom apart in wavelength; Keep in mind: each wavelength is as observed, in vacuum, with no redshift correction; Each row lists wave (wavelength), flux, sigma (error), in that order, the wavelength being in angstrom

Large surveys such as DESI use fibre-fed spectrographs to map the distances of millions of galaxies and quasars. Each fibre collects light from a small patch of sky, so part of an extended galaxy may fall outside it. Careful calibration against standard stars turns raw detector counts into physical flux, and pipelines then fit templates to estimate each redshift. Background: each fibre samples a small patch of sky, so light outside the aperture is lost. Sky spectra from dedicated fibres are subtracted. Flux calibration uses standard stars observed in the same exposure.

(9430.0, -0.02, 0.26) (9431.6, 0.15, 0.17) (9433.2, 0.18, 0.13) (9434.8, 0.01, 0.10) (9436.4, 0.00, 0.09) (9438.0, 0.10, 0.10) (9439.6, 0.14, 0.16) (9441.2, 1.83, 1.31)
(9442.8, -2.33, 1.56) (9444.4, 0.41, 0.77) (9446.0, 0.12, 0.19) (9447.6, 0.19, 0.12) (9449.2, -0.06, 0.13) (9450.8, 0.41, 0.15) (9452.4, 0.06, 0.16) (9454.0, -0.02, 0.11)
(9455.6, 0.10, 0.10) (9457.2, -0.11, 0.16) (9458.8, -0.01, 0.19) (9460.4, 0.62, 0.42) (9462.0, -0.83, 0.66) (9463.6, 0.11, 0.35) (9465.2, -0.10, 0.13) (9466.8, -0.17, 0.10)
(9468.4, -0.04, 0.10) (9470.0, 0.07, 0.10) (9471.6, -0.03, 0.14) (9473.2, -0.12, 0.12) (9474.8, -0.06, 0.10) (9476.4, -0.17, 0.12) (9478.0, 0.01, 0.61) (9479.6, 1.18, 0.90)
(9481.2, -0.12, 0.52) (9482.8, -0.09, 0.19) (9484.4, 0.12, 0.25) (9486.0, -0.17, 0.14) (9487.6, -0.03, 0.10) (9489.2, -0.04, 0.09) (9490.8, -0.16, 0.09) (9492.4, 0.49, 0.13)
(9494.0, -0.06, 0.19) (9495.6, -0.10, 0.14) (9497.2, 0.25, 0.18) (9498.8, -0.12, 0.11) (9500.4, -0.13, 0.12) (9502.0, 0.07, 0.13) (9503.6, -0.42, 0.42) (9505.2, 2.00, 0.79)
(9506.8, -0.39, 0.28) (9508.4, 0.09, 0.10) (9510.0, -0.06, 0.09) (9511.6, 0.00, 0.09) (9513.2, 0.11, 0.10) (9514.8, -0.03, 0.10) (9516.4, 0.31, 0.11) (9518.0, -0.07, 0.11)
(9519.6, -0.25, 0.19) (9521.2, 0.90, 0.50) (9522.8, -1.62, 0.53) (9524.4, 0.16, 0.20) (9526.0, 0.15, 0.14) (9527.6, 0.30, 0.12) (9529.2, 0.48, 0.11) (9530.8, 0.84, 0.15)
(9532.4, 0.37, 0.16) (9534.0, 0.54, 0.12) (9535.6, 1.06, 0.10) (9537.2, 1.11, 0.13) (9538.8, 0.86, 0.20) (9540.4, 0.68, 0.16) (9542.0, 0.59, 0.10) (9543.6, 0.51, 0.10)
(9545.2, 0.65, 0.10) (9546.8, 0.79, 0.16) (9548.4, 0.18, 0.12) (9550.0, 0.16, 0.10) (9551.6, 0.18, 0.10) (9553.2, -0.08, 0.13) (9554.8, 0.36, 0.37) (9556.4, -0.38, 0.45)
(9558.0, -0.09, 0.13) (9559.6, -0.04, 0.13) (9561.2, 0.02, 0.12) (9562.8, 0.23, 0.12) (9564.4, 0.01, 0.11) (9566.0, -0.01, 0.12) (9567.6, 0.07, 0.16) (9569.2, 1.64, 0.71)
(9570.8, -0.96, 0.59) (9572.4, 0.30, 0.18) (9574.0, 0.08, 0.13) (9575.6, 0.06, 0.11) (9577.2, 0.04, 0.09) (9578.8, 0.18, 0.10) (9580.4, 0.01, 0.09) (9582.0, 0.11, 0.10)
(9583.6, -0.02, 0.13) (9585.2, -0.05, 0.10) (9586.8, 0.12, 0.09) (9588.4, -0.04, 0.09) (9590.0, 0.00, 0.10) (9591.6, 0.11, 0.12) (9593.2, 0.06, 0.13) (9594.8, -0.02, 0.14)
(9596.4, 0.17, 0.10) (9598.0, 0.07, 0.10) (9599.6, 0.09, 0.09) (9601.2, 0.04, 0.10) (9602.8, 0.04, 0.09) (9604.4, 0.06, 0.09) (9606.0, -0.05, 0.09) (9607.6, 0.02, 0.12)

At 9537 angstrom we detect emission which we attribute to [O II] 3727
